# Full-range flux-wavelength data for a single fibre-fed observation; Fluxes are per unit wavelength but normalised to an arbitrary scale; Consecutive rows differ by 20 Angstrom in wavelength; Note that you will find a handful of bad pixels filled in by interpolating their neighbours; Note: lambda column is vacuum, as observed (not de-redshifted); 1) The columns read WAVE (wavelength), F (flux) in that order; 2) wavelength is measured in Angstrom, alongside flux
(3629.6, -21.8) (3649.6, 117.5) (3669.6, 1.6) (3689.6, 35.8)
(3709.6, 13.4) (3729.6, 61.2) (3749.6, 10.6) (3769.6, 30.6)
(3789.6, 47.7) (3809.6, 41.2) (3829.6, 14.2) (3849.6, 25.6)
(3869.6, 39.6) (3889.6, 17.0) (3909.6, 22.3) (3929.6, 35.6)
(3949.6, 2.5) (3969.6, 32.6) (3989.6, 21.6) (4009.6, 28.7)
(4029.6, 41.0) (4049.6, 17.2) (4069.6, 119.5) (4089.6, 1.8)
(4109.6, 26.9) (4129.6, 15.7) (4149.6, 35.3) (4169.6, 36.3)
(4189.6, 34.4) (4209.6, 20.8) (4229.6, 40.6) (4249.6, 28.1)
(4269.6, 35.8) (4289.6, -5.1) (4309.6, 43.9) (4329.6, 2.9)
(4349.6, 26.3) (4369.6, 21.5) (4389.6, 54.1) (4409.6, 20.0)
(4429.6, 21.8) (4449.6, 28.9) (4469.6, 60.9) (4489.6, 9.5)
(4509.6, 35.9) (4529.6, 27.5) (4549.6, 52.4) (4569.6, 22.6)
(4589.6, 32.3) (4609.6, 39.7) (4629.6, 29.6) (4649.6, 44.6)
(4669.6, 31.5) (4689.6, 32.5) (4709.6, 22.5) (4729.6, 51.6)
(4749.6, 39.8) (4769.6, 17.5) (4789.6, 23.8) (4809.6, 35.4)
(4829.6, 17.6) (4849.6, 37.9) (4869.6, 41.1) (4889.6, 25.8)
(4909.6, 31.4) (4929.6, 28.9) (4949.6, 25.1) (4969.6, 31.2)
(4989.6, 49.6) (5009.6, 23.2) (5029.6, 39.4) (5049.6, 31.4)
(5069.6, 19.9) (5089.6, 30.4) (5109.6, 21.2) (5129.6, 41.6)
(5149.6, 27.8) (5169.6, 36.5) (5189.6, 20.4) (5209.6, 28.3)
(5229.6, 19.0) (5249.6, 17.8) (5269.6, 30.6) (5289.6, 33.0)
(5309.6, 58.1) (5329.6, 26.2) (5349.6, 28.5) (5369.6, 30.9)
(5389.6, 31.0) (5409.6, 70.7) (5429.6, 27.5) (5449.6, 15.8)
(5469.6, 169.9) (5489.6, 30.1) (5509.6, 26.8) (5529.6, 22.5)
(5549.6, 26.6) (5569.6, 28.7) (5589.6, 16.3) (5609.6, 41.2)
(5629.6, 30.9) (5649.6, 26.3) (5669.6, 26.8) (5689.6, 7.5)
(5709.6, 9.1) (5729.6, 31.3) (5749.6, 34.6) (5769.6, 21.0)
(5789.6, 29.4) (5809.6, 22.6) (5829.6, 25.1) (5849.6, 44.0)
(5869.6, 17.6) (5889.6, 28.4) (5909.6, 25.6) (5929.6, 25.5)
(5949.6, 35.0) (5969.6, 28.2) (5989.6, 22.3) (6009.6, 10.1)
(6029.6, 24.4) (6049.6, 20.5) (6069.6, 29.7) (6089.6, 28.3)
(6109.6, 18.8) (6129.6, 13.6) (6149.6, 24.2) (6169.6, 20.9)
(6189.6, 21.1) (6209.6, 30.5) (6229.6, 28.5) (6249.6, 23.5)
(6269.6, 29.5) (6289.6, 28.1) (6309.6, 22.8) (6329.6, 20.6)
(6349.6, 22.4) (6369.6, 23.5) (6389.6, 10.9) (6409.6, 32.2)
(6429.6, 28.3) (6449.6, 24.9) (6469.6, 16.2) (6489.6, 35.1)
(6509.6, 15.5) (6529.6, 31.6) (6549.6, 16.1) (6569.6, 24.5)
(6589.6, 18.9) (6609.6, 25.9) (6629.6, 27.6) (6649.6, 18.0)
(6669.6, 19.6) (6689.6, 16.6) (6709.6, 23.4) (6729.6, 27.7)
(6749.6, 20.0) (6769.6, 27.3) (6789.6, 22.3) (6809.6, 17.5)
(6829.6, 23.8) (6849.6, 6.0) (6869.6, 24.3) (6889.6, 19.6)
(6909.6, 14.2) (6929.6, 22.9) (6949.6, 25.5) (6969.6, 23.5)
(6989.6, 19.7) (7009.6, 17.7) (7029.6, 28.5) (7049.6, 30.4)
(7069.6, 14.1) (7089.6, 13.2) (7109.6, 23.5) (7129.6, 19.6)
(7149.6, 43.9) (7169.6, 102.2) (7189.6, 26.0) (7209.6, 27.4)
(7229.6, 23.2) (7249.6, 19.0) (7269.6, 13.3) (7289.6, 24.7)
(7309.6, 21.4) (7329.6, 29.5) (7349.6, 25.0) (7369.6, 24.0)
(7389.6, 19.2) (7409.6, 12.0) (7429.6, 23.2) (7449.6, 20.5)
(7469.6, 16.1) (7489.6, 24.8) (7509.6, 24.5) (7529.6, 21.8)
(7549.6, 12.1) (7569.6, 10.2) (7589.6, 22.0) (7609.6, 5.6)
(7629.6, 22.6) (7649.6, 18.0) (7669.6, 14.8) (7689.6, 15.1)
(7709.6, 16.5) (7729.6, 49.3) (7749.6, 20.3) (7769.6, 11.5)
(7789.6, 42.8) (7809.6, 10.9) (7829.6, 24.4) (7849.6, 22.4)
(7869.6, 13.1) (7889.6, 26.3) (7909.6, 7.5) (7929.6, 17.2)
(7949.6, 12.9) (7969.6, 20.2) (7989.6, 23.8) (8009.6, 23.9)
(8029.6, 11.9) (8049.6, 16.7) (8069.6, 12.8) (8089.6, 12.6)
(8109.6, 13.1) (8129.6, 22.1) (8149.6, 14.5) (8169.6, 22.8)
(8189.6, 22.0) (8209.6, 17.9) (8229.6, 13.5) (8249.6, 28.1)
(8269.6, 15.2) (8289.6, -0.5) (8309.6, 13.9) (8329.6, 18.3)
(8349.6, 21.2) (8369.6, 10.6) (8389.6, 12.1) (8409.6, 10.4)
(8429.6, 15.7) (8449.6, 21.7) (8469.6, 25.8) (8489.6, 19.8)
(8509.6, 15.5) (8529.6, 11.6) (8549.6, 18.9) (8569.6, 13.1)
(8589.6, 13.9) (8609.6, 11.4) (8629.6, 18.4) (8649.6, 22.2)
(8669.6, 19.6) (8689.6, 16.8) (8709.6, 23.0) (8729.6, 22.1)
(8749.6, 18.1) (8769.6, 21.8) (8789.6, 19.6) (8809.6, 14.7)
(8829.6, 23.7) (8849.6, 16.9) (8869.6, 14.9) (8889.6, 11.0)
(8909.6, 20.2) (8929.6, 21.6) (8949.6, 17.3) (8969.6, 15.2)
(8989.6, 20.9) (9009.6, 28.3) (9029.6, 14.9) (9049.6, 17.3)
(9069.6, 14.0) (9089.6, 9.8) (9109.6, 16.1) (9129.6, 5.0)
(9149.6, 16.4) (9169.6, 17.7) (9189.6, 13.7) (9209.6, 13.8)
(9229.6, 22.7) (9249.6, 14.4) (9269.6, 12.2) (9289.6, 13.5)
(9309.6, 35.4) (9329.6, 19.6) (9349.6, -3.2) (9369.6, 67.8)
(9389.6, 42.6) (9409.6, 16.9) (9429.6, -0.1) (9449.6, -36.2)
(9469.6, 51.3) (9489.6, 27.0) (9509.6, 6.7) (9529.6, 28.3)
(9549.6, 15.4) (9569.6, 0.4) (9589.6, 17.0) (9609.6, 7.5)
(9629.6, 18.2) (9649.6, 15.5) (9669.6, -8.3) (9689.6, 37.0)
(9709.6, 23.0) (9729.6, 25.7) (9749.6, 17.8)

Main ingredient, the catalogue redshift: 0.09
